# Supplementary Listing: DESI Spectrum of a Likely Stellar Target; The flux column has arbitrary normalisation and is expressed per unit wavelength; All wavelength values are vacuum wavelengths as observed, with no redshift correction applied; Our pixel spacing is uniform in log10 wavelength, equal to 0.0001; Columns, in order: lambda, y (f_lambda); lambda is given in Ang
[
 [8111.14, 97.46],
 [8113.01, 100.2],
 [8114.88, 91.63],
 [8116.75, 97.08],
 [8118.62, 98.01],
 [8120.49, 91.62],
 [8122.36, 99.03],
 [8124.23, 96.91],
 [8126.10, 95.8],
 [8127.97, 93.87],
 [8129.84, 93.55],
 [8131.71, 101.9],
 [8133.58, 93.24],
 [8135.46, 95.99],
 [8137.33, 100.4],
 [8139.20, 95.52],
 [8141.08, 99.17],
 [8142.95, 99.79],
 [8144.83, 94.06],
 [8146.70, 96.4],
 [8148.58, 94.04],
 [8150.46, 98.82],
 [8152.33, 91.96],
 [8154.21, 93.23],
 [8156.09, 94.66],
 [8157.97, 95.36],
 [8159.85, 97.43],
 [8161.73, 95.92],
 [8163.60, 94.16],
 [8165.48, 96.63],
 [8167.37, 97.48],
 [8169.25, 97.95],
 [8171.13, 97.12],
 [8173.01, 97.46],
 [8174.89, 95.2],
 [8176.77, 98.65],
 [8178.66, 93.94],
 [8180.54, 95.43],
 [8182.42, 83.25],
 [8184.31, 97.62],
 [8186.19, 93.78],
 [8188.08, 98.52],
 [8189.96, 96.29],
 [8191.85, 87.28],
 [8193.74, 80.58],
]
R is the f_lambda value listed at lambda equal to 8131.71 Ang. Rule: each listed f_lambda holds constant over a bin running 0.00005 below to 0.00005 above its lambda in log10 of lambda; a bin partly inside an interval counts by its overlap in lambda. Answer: 101.9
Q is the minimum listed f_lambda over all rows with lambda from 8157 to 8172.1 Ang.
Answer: 94.16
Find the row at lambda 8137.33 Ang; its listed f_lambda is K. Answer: 100.4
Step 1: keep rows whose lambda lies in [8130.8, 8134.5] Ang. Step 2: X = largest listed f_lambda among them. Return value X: 101.9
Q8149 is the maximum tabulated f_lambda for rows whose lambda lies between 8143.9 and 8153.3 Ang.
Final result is 98.82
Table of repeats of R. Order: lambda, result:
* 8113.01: 100.2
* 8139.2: 95.52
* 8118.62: 98.01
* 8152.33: 91.96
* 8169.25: 97.95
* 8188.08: 98.52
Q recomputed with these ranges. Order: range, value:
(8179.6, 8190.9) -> 83.25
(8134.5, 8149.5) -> 94.04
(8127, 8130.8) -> 93.55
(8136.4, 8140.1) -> 95.52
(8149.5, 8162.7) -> 91.96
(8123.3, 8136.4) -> 93.24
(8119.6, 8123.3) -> 91.62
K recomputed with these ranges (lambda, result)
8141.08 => 99.17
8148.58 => 94.04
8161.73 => 95.92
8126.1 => 95.8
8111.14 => 97.46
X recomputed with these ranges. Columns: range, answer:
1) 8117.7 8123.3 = 99.03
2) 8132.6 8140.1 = 100.4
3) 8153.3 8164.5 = 97.43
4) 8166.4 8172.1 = 97.95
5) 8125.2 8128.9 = 95.8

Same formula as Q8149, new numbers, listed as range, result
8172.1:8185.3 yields 98.65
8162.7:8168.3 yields 97.48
